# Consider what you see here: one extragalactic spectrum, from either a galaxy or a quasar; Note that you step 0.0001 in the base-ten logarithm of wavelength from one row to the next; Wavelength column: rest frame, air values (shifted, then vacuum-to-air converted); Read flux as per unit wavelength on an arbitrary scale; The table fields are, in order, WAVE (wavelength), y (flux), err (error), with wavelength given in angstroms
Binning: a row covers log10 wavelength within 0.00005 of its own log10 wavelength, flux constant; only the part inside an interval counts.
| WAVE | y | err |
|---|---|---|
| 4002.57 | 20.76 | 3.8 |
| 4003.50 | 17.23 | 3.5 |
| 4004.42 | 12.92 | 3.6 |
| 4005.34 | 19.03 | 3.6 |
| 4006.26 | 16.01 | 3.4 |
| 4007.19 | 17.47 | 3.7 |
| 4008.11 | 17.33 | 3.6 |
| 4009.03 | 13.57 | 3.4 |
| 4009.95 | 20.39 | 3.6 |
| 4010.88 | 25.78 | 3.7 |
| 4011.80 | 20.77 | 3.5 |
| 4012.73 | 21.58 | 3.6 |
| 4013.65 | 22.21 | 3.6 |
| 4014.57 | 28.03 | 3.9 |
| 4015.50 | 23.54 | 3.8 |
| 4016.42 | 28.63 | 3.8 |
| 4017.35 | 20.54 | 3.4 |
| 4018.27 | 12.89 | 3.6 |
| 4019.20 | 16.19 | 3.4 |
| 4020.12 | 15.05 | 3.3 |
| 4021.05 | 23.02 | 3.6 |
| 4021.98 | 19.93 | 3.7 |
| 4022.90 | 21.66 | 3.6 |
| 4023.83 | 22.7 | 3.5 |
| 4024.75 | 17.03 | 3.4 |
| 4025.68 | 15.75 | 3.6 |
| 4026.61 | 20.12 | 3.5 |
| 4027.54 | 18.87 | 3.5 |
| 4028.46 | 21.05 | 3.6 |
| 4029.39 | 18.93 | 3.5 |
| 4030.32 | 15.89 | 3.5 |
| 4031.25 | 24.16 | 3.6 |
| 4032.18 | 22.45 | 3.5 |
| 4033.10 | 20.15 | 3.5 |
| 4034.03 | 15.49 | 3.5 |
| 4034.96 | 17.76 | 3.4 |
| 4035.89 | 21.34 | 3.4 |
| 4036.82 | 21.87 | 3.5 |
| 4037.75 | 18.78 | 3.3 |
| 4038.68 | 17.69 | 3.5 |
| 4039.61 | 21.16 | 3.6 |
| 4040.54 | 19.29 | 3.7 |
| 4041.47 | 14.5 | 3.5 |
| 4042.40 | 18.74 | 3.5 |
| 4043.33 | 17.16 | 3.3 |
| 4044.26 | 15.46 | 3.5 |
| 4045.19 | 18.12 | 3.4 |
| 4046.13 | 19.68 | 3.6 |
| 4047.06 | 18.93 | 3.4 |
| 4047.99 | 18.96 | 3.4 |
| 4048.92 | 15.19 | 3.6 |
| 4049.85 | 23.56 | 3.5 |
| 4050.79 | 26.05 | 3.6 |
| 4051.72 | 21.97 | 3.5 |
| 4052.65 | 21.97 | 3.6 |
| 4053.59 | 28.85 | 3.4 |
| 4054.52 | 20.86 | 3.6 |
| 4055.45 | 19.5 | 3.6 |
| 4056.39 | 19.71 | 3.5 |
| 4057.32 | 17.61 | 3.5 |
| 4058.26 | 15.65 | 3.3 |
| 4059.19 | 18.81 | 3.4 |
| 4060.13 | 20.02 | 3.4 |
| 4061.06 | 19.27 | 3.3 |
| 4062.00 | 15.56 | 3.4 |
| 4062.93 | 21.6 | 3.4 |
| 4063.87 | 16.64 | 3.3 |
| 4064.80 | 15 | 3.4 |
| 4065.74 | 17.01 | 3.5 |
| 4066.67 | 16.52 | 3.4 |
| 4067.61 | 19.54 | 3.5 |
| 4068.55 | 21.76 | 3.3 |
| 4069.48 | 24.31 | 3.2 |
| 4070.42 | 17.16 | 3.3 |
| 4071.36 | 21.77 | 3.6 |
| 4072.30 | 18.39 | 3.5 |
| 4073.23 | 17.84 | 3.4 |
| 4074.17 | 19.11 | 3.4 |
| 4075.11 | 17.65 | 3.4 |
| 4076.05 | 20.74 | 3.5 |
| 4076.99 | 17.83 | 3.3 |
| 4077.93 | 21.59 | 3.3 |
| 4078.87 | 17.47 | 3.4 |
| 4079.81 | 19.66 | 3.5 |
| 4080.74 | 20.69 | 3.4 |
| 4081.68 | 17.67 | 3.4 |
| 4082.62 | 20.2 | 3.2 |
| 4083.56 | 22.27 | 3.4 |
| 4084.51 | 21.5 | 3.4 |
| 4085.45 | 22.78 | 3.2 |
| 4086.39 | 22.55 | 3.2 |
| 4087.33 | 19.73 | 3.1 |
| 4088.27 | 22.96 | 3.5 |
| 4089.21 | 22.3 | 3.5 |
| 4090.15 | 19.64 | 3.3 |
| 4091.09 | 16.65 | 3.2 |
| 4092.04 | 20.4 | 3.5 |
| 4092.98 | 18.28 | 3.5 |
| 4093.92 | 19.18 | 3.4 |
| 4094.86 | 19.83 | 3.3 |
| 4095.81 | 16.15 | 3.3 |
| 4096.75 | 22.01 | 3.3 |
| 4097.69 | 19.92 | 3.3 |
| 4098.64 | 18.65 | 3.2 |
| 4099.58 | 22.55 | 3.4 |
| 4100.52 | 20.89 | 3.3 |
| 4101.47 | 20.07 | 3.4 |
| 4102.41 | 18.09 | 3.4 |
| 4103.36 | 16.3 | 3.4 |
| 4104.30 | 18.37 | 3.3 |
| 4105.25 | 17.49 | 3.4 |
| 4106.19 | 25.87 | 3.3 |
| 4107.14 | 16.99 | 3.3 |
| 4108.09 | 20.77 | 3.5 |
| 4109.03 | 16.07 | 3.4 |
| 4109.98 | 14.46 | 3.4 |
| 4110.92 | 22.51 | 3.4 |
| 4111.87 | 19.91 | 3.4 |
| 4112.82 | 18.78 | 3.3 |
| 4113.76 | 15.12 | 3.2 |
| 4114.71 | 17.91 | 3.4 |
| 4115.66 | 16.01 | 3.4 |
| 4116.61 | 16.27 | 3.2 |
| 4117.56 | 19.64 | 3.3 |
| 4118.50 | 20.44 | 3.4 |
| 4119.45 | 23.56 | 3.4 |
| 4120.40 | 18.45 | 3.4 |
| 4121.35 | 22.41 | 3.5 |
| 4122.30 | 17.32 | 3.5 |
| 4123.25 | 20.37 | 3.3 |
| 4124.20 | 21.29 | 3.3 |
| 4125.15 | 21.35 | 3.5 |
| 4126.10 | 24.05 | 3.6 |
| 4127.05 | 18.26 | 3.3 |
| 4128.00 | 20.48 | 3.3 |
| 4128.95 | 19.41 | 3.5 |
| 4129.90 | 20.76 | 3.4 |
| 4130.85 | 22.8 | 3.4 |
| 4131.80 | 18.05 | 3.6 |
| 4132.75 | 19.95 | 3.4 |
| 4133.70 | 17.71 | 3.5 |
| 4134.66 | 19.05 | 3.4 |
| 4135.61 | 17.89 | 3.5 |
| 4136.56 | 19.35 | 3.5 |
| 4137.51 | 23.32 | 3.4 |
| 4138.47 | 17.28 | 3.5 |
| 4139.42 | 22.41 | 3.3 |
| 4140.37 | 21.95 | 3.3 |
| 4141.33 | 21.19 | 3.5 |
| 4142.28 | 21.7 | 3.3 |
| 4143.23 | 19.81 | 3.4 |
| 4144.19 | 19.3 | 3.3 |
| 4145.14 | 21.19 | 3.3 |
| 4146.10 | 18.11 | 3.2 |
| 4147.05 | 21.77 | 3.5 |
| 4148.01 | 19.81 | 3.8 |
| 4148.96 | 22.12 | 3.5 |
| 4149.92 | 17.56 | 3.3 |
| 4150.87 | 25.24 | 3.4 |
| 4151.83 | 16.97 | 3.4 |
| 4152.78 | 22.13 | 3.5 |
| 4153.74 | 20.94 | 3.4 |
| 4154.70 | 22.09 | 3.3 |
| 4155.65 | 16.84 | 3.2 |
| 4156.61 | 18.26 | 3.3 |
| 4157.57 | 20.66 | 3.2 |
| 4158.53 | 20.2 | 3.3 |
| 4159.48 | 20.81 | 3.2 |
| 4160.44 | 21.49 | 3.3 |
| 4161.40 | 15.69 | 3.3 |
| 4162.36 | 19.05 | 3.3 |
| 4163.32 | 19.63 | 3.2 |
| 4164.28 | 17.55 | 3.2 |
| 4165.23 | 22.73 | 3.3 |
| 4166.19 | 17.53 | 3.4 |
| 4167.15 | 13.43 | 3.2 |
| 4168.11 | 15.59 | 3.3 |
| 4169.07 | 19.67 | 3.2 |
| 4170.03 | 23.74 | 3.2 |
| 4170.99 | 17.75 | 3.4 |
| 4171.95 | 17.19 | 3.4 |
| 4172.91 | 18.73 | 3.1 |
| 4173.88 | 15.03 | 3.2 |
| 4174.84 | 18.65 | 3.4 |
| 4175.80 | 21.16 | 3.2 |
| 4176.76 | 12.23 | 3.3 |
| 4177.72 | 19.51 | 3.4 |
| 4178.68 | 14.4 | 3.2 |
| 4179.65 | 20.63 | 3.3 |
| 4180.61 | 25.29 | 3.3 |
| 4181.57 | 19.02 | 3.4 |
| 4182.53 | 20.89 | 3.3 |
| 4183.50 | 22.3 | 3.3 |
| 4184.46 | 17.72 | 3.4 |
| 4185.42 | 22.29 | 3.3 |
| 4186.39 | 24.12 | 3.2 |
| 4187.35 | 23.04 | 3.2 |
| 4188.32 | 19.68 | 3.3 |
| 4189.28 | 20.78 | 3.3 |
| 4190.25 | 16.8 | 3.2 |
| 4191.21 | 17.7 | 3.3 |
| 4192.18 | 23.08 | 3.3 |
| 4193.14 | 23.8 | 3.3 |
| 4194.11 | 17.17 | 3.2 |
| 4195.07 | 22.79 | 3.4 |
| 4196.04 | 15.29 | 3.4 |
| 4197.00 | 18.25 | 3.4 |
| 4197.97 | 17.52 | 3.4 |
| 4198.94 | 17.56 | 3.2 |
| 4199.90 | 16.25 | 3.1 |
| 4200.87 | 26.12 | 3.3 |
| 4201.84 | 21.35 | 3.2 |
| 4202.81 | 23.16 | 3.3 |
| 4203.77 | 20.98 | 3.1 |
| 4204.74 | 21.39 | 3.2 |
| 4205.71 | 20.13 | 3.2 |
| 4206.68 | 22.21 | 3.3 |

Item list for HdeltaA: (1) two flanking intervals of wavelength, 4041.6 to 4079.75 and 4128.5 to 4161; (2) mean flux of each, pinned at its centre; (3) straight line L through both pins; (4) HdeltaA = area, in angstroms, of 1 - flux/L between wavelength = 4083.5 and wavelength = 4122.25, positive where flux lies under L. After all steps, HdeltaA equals 0.42 angstroms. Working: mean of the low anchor 19.3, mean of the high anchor 20.2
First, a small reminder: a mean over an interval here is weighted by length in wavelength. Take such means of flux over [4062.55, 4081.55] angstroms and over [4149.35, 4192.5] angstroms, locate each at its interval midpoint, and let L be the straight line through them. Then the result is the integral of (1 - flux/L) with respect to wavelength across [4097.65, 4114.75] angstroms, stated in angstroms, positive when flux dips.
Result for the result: 0.2 angstroms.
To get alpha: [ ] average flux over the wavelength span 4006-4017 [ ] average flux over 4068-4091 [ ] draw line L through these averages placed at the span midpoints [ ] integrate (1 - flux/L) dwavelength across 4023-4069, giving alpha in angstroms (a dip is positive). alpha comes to 3.3 angstroms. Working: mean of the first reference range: 21.4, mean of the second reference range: 20.3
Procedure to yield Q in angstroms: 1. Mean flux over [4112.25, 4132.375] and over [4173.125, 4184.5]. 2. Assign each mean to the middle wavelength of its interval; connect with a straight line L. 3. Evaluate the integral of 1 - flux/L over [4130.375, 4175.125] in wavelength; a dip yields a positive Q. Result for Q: -0.7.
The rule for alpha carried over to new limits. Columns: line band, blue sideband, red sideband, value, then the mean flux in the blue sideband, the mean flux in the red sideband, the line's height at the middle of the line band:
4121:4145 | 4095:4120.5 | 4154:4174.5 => -1.8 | 19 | 18.8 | 18.9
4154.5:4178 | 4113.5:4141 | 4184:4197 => 1.8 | 19.8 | 20.3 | 20.1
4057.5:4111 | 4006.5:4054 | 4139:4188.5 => 1.4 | 19.9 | 19.7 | 19.9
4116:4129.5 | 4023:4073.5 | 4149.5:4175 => -0.7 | 19.4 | 19.1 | 19.2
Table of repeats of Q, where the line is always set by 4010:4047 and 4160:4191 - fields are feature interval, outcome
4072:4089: -0.4 angstroms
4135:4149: -0.8 angstroms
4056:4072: 0.8 angstroms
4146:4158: -0.6 angstroms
